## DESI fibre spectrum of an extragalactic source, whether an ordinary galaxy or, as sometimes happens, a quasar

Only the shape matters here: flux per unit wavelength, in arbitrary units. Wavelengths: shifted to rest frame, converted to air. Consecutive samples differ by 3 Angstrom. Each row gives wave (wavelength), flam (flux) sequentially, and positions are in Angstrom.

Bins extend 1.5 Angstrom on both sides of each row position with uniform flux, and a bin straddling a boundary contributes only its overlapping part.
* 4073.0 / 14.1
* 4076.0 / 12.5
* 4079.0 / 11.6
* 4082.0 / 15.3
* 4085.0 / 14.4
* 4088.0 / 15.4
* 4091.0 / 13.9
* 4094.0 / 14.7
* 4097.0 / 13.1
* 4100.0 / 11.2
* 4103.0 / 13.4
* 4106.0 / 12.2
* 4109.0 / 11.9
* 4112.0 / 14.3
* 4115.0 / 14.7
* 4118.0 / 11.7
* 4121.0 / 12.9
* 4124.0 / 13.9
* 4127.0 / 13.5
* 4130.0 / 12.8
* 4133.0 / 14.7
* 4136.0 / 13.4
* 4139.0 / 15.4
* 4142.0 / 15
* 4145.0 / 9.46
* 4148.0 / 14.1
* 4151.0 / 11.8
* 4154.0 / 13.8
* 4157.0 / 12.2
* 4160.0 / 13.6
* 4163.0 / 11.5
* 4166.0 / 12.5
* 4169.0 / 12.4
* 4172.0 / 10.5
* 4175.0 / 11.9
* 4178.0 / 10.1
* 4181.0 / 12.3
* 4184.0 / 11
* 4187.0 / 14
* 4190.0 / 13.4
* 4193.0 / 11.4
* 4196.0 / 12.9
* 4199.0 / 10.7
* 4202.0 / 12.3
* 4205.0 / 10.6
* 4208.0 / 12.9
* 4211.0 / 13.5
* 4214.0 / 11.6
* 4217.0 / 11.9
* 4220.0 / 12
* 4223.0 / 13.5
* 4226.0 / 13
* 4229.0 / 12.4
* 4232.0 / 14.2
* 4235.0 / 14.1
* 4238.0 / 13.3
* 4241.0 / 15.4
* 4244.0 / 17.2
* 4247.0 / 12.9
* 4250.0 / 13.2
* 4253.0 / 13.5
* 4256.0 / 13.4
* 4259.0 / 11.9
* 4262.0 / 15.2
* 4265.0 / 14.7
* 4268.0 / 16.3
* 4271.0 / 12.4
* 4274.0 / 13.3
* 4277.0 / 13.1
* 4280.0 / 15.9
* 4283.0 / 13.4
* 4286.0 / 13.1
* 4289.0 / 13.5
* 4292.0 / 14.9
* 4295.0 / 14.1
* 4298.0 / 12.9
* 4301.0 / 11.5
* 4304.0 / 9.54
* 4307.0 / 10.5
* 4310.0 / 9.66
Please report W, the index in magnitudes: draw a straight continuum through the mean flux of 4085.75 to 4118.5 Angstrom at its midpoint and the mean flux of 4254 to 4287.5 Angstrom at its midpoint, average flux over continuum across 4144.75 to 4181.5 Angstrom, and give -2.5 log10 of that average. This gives 0.125 mag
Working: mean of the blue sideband 13.4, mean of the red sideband 13.9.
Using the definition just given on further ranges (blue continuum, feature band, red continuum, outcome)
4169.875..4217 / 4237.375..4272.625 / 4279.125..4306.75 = -0.12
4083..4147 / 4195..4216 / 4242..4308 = 0.12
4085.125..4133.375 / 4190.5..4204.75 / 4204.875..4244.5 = 0.13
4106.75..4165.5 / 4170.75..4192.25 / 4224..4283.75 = 0.14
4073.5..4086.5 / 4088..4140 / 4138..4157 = -0.01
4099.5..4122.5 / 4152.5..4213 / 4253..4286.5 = 0.10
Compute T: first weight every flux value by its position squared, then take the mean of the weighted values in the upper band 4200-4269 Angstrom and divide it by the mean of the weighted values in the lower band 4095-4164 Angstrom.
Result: 1.08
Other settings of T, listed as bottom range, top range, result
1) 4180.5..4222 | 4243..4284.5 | 1.18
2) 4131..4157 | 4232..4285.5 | 1.11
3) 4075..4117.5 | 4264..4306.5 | 1.09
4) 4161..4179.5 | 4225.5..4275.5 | 1.25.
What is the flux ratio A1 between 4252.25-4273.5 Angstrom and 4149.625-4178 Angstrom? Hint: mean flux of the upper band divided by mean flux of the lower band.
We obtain 1.15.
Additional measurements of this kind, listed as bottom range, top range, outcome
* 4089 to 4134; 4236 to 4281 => 1.06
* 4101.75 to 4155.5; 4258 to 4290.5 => 1.05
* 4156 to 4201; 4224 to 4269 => 1.17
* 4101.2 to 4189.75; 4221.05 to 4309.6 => 1.05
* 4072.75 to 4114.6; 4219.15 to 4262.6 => 1.02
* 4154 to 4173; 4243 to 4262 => 1.12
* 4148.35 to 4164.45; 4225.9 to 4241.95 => 1.08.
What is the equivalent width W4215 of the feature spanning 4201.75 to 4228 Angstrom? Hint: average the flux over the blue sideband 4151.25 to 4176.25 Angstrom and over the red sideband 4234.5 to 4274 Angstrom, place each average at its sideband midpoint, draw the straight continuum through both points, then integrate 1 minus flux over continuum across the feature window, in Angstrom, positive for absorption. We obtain 1.8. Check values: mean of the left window 12.3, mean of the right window 14.1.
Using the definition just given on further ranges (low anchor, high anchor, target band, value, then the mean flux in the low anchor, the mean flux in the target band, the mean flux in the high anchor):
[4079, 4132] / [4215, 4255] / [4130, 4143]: -0.9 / 13.4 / 14.4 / 13.6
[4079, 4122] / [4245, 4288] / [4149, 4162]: 0.7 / 13.4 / 12.8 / 13.8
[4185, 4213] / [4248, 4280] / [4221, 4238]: -0.5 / 12.4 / 13.4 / 13.8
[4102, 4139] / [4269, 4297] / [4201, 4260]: 2.1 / 13.4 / 13.2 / 13.8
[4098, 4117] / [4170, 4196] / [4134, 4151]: -1.2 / 12.9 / 13.4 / 11.9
